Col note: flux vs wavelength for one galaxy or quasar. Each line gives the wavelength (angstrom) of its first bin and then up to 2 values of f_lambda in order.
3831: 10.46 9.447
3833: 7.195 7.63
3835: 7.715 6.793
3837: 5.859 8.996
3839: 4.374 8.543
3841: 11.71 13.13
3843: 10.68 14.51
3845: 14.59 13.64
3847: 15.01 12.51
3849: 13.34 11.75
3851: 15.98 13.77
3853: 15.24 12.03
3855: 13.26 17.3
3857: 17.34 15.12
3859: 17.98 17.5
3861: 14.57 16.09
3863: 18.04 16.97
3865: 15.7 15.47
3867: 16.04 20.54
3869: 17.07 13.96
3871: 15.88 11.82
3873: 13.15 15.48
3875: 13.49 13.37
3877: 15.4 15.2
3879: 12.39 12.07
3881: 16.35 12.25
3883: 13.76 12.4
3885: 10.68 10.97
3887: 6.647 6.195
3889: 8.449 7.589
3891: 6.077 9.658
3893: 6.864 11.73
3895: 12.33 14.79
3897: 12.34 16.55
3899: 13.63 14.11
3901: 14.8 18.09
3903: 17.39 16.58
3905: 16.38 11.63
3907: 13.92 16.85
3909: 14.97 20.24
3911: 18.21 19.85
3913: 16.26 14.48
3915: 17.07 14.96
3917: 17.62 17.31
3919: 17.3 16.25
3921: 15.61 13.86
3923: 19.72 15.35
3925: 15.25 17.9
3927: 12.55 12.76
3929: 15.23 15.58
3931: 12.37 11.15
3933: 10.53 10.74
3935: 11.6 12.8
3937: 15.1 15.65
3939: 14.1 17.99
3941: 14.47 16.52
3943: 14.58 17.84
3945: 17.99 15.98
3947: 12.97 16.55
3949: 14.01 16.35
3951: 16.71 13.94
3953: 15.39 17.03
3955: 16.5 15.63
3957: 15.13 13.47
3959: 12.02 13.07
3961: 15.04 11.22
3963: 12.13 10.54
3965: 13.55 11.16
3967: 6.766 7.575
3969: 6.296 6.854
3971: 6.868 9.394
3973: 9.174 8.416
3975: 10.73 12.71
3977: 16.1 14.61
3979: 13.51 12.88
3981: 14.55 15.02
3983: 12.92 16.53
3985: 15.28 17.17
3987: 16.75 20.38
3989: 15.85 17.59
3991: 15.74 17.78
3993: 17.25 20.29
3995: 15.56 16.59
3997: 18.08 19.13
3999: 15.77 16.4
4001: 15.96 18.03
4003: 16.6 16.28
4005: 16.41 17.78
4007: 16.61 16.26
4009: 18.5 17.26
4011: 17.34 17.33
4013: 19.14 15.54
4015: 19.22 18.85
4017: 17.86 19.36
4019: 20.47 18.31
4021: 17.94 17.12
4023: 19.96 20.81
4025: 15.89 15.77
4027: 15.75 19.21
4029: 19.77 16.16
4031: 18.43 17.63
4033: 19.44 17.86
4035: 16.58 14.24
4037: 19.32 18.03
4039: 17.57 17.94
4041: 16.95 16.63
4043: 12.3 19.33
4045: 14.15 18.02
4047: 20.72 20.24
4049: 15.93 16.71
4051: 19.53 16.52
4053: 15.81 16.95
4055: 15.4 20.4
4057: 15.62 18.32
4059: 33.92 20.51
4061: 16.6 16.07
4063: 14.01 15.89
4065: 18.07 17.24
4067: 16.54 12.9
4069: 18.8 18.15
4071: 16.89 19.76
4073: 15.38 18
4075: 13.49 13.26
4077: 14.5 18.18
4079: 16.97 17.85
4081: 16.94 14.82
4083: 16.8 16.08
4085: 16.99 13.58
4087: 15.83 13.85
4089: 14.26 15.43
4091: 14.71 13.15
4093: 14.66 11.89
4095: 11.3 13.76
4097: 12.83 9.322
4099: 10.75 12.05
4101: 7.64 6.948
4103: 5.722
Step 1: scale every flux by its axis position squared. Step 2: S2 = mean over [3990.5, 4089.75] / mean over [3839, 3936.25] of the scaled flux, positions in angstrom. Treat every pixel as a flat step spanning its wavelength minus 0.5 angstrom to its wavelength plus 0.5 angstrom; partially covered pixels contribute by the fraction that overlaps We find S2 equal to 1.32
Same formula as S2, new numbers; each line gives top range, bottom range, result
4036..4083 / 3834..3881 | 1.40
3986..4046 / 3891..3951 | 1.23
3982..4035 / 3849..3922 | 1.29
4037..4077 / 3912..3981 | 1.33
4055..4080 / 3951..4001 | 1.31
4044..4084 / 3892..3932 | 1.23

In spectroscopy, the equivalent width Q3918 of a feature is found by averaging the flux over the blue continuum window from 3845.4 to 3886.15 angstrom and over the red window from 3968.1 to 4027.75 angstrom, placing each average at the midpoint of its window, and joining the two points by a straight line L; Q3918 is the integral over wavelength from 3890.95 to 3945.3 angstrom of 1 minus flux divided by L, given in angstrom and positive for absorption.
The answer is 1.0 angstrom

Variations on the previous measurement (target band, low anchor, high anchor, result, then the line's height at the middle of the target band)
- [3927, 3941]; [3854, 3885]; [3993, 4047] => 2.3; 16.1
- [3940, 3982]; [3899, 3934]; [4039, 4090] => 7.4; 16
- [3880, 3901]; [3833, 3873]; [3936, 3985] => 3.4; 13.4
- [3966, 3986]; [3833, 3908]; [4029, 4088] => 5.1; 15.4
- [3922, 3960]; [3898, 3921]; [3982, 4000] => 3.9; 16.5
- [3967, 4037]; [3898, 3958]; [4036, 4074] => 3.2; 16.7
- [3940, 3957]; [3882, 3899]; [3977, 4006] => -2.3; 13.9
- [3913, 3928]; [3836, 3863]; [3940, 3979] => -3.2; 13.1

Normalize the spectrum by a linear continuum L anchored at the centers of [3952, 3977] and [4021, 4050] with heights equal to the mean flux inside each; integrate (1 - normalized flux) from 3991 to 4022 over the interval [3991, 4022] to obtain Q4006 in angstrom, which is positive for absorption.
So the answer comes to -4.97 angstrom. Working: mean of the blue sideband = 11.7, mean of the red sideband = 17.6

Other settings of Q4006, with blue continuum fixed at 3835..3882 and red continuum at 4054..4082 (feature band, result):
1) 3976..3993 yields 0.2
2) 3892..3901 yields 1.1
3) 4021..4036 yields -1.0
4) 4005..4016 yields -0.8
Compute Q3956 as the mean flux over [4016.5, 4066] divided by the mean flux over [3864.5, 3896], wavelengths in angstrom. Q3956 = 1.42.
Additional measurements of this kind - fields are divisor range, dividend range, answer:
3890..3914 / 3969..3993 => 0.95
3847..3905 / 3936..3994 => 1.02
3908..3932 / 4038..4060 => 1.13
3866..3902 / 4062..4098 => 1.21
